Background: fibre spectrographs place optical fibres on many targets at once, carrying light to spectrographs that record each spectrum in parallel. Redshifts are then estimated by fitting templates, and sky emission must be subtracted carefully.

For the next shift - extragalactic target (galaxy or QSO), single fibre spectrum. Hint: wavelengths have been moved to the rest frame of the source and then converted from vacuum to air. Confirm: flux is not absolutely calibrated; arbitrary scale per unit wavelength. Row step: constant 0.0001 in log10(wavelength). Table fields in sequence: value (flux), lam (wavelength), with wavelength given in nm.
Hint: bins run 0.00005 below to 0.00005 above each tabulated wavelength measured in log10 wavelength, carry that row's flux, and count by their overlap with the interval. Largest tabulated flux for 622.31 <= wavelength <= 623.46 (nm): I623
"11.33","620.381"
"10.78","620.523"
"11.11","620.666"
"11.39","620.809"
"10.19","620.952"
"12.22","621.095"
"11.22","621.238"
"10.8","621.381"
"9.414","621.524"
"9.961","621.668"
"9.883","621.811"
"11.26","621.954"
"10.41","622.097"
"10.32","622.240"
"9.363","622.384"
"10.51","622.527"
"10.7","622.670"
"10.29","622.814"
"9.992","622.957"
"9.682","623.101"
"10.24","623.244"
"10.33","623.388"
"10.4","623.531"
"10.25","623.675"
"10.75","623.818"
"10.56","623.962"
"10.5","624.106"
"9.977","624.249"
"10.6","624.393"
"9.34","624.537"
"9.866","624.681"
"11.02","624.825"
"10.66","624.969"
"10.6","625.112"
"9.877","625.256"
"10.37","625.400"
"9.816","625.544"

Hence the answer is 10.7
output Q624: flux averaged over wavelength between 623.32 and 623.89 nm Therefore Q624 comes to 10.4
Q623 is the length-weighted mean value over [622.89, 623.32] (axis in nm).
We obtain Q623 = 9.96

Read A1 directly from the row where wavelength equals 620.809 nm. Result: 11.39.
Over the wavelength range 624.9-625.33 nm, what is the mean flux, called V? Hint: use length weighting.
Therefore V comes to 10.4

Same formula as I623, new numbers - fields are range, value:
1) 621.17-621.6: 11.22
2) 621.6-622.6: 11.26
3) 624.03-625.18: 11.02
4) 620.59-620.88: 11.39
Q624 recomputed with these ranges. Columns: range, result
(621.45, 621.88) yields 9.74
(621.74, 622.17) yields 10.5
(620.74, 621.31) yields 11.3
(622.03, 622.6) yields 10.2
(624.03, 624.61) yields 10.1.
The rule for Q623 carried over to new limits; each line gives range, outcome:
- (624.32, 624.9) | 10.2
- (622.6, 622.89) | 10.5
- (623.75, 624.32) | 10.4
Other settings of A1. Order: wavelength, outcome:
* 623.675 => 10.25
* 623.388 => 10.33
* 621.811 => 9.883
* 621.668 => 9.961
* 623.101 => 9.682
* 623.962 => 10.56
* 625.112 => 10.6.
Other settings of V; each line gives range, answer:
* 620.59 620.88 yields 11.2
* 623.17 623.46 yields 10.3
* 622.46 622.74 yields 10.6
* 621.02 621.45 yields 11.4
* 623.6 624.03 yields 10.5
